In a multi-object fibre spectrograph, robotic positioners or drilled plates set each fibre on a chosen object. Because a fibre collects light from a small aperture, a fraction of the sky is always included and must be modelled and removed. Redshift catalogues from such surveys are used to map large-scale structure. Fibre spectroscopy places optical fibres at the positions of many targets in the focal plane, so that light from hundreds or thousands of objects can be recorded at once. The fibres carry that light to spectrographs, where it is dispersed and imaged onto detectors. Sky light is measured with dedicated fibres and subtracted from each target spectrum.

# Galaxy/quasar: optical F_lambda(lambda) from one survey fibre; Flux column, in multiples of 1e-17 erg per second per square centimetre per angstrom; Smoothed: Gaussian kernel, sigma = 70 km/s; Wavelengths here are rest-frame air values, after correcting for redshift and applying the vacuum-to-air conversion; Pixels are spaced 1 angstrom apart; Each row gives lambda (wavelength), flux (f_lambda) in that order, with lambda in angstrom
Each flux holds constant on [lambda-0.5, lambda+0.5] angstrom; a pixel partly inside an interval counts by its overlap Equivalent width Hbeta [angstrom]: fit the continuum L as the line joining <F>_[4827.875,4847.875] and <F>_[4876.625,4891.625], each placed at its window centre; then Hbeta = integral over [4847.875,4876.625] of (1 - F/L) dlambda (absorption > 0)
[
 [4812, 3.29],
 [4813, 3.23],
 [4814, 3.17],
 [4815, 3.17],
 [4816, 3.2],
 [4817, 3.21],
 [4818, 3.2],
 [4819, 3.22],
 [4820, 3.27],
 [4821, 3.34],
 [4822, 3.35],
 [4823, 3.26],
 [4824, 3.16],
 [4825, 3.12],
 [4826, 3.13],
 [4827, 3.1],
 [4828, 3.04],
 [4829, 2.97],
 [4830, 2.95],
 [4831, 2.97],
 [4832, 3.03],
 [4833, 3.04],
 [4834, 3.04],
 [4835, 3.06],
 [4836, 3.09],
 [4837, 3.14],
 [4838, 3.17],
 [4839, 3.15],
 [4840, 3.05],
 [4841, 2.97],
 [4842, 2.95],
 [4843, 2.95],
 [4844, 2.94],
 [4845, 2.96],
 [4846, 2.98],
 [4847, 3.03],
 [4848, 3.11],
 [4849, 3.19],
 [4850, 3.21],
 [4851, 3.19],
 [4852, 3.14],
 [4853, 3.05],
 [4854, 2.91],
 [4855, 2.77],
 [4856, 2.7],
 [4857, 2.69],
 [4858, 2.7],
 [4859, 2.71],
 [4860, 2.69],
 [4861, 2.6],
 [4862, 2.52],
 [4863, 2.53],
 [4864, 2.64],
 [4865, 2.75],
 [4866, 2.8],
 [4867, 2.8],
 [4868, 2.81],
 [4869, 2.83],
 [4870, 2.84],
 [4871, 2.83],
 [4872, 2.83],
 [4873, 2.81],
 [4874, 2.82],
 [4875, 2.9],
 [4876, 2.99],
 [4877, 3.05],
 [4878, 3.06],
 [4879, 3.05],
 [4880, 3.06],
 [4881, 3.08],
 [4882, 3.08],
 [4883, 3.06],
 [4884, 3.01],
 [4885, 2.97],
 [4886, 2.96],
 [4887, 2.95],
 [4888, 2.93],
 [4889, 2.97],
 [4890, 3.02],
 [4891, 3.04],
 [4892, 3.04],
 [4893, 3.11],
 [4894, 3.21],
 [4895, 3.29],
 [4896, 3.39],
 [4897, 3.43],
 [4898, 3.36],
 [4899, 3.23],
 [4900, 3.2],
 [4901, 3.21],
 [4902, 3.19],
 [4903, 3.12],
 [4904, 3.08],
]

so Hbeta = 1.8 angstrom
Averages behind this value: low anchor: 3.03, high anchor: 3.02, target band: 2.84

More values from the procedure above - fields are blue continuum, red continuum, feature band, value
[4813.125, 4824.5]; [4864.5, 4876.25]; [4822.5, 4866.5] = 1.1 angstrom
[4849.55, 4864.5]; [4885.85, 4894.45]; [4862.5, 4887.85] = 0.2 angstrom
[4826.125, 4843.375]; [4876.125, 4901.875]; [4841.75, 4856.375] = 0.2 angstrom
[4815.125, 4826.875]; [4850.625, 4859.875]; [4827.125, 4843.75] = 0.2 angstrom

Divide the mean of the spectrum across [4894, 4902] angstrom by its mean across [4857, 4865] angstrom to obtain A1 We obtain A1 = 1.25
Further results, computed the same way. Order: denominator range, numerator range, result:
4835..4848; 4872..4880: 0.97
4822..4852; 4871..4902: 1.00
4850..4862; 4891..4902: 1.14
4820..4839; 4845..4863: 0.93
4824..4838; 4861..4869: 0.88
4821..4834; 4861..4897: 0.95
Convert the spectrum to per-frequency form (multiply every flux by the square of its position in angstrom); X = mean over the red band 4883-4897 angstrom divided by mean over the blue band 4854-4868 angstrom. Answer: 1.2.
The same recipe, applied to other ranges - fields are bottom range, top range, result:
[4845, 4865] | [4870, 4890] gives 1.05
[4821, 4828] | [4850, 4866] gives 0.89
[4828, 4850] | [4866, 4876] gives 0.95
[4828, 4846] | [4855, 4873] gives 0.91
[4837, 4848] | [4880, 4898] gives 1.04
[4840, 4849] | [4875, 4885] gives 1.03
